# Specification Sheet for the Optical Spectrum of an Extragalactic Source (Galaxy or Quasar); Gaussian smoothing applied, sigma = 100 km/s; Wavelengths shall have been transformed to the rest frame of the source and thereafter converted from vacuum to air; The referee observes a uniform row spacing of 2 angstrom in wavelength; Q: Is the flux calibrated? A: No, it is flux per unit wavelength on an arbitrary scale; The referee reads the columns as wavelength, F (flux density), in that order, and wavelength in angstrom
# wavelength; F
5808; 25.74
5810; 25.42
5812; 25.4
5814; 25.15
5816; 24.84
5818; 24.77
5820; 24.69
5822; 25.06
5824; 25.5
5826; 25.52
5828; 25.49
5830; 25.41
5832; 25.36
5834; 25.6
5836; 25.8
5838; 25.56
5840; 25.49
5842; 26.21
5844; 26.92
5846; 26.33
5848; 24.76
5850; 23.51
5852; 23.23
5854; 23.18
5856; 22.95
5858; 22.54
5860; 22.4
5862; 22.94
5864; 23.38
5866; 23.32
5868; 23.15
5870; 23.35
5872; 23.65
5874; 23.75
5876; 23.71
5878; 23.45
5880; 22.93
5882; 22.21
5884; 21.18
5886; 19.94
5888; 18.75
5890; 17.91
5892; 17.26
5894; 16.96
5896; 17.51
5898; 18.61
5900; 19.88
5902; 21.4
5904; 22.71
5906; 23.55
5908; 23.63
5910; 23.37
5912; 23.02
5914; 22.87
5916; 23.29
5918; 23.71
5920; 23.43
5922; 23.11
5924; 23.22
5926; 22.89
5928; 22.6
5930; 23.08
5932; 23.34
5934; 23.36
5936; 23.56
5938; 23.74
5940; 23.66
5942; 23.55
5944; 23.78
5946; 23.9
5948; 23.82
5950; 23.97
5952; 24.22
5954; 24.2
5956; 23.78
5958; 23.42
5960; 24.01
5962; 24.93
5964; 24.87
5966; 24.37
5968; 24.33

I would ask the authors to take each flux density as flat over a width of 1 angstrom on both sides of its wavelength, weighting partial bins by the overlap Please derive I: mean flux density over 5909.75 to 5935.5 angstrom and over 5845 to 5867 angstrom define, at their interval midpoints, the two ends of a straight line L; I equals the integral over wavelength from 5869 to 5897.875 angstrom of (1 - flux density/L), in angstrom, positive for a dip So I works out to 3.1 angstrom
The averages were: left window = 23.5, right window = 23.2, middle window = 20.8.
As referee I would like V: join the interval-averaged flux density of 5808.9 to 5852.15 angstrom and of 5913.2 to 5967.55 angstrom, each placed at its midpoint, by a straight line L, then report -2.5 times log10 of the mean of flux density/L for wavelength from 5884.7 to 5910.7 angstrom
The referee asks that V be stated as 0.21 mag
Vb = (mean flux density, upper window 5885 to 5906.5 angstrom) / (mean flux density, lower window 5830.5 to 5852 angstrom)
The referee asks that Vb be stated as 0.76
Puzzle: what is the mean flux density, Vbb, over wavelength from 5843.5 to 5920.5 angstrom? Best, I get 22.3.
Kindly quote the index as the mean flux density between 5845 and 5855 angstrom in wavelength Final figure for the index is 24.2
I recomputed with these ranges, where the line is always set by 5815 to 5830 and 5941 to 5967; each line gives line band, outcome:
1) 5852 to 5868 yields 1.2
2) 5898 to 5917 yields 1.6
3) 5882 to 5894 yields 2.7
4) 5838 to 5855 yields 0.0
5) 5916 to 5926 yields 0.4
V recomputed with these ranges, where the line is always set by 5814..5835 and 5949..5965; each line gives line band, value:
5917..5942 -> 0.049 mag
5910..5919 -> 0.058 mag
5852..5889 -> 0.103 mag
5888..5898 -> 0.363 mag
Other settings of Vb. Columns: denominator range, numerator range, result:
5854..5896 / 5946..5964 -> 1.11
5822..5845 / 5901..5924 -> 0.90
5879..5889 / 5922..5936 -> 1.10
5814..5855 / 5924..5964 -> 0.94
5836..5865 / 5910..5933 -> 0.95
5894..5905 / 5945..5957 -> 1.21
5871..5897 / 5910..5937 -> 1.12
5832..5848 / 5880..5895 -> 0.75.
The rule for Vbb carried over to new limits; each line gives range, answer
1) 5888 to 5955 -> 22.3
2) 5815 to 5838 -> 25.3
